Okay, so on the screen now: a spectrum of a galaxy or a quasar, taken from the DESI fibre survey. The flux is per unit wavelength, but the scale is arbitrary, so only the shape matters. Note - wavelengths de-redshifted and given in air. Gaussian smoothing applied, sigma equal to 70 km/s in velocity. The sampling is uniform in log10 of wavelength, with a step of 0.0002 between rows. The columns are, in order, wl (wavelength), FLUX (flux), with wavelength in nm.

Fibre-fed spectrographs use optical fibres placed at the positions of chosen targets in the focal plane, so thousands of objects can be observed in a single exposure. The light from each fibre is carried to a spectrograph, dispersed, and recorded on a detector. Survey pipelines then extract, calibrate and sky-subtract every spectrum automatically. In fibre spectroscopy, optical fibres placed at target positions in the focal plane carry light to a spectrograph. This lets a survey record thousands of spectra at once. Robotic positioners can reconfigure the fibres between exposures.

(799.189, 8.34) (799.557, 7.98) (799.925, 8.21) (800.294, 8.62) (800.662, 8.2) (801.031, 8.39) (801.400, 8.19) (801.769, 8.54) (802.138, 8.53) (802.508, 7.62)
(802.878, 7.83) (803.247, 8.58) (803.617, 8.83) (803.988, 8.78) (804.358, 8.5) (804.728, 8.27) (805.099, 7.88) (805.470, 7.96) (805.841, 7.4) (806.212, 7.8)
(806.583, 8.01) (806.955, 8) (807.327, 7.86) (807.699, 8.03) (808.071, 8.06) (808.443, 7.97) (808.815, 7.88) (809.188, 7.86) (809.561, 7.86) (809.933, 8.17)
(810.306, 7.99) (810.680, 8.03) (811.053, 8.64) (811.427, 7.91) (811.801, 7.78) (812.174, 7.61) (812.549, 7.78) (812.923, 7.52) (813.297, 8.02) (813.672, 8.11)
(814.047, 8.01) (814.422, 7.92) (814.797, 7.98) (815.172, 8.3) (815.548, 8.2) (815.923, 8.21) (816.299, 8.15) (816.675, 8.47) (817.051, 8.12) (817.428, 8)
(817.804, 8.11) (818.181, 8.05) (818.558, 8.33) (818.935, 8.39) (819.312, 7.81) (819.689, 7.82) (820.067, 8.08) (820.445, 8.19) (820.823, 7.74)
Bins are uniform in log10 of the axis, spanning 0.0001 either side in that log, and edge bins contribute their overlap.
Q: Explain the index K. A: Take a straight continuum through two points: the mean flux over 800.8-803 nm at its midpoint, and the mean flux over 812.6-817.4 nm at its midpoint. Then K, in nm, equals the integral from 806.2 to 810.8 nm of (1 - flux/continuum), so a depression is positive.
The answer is 0.09 nm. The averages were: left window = 8.19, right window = 8.07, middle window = 7.97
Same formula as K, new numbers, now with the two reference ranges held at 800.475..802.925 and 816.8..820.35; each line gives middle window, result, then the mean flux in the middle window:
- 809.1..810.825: 0.03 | 7.99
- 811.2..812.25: 0.04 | 7.82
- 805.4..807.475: 0.09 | 7.83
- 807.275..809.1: 0.04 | 7.96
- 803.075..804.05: -0.06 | 8.72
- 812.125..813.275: 0.06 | 7.69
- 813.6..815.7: 0.01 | 8.08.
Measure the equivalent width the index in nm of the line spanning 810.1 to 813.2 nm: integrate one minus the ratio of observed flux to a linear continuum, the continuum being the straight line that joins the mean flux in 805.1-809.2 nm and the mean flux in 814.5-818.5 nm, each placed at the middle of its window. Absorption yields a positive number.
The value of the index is 0.04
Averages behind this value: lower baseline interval 7.89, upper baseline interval 8.16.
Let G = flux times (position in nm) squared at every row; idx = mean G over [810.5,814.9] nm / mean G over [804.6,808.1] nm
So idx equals 1.0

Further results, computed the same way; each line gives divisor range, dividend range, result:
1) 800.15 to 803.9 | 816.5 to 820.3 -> 1.01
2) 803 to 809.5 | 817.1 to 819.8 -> 1.03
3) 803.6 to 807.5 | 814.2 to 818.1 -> 1.03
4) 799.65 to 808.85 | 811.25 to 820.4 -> 1.01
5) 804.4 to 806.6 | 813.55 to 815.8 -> 1.05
